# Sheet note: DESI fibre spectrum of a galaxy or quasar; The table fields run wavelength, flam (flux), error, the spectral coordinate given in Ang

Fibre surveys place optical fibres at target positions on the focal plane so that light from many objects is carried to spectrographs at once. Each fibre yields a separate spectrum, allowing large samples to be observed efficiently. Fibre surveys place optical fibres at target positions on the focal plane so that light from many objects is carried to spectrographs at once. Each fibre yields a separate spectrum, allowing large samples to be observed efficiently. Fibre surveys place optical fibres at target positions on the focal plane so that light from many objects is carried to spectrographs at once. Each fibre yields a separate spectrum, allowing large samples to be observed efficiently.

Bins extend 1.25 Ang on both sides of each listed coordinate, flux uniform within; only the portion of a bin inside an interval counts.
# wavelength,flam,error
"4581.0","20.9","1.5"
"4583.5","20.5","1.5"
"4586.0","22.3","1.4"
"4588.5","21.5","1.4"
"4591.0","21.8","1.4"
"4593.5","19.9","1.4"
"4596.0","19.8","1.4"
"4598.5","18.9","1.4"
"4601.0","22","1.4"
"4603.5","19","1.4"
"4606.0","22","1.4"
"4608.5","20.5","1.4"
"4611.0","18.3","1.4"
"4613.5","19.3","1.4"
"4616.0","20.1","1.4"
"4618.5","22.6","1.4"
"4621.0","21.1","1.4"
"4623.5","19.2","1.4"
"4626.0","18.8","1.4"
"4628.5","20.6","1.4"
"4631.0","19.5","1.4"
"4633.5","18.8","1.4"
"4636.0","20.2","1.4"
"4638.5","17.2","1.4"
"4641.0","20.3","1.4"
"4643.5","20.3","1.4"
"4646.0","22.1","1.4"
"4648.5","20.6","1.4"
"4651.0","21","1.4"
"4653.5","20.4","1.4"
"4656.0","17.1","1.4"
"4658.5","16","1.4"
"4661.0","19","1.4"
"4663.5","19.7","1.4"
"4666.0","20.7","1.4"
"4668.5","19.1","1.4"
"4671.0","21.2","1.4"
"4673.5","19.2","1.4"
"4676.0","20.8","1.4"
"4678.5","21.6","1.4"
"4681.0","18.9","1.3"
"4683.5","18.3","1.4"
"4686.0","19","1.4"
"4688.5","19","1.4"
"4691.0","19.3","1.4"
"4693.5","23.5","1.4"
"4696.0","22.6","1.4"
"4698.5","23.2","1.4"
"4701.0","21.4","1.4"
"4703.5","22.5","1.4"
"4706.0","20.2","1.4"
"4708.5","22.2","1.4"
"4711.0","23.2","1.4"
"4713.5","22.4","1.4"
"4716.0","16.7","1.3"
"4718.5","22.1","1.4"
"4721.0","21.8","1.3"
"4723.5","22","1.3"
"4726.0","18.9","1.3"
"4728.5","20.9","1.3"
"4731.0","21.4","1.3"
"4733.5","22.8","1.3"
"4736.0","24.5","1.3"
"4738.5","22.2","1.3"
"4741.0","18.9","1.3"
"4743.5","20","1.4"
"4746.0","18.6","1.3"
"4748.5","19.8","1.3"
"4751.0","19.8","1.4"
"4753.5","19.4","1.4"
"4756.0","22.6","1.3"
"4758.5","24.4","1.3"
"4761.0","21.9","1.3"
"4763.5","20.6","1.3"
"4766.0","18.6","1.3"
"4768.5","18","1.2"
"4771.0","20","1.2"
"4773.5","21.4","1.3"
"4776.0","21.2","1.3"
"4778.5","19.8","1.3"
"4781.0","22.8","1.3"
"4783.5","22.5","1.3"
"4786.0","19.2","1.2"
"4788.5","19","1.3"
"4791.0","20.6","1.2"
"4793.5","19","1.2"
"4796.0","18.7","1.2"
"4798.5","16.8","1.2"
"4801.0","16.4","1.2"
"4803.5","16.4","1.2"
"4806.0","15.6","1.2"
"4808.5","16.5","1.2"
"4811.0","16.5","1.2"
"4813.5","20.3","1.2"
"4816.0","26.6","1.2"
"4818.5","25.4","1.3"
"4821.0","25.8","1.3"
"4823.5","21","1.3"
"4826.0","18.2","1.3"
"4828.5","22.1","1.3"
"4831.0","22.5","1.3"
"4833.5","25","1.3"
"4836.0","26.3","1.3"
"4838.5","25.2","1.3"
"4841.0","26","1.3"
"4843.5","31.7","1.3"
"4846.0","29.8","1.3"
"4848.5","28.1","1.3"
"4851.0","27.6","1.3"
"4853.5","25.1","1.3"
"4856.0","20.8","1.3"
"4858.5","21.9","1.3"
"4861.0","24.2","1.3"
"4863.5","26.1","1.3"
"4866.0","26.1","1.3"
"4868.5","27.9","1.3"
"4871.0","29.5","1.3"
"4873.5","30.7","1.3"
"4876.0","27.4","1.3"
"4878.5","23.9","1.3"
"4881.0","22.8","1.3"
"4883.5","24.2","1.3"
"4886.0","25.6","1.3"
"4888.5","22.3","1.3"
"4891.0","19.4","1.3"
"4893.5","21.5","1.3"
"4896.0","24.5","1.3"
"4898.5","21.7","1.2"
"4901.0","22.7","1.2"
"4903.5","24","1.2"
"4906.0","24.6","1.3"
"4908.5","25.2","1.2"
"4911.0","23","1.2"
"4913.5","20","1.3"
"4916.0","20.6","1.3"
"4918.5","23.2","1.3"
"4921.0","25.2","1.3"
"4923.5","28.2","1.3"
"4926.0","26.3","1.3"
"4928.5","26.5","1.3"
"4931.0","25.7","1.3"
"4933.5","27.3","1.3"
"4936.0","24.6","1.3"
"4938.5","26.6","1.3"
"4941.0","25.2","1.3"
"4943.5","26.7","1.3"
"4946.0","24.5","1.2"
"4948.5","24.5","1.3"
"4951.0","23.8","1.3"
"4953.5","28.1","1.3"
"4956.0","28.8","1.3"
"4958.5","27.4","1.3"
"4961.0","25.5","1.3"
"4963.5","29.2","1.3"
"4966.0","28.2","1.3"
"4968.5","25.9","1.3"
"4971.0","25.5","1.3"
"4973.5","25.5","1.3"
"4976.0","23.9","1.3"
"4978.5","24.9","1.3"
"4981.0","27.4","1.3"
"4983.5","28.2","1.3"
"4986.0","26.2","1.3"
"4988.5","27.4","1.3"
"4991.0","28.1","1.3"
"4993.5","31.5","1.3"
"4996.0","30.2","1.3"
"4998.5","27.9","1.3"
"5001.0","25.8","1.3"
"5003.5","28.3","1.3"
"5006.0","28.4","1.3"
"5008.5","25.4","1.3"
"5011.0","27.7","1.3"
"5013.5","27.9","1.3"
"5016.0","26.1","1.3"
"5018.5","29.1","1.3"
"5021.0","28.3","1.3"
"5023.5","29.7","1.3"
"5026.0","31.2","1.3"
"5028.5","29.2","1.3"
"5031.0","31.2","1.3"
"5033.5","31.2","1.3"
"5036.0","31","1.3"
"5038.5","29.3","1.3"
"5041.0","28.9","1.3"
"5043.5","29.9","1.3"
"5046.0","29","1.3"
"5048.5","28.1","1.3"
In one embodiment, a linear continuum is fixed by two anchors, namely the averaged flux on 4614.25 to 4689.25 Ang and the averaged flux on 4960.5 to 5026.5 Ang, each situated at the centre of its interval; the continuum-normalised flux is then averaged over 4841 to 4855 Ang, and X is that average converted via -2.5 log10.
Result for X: -0.16 mag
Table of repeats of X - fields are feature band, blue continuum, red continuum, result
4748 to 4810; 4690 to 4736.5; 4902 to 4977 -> 0.16 mag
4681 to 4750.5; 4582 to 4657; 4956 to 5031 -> 0.06 mag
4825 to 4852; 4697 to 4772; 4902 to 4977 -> -0.11 mag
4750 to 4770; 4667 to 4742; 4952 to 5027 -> 0.08 mag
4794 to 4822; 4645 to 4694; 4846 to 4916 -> 0.18 mag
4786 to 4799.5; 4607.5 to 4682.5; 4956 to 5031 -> 0.22 mag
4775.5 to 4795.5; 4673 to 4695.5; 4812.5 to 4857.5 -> 0.14 mag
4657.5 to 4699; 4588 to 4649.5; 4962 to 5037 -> 0.07 mag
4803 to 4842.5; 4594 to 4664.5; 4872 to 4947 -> 0.05 mag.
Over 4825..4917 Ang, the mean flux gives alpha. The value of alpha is 24.6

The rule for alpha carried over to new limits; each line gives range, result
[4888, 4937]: 23.8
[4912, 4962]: 25.4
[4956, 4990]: 26.6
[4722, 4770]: 20.8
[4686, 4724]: 21.4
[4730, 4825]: 20.4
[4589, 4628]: 20.3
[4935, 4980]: 26.1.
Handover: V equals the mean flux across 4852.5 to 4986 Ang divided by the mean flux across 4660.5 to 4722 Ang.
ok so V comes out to 1.21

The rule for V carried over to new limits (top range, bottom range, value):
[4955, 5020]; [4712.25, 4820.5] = 1.34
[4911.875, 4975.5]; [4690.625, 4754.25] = 1.21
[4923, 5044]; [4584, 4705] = 1.36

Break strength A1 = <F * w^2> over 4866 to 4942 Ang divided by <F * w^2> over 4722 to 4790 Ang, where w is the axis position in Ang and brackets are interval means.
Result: 1.26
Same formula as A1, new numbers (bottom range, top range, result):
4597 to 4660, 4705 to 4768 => 1.11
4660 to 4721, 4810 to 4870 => 1.27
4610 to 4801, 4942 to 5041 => 1.53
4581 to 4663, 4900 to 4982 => 1.45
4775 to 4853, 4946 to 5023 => 1.32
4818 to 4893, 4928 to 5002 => 1.12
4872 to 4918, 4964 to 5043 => 1.24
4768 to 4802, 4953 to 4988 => 1.46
